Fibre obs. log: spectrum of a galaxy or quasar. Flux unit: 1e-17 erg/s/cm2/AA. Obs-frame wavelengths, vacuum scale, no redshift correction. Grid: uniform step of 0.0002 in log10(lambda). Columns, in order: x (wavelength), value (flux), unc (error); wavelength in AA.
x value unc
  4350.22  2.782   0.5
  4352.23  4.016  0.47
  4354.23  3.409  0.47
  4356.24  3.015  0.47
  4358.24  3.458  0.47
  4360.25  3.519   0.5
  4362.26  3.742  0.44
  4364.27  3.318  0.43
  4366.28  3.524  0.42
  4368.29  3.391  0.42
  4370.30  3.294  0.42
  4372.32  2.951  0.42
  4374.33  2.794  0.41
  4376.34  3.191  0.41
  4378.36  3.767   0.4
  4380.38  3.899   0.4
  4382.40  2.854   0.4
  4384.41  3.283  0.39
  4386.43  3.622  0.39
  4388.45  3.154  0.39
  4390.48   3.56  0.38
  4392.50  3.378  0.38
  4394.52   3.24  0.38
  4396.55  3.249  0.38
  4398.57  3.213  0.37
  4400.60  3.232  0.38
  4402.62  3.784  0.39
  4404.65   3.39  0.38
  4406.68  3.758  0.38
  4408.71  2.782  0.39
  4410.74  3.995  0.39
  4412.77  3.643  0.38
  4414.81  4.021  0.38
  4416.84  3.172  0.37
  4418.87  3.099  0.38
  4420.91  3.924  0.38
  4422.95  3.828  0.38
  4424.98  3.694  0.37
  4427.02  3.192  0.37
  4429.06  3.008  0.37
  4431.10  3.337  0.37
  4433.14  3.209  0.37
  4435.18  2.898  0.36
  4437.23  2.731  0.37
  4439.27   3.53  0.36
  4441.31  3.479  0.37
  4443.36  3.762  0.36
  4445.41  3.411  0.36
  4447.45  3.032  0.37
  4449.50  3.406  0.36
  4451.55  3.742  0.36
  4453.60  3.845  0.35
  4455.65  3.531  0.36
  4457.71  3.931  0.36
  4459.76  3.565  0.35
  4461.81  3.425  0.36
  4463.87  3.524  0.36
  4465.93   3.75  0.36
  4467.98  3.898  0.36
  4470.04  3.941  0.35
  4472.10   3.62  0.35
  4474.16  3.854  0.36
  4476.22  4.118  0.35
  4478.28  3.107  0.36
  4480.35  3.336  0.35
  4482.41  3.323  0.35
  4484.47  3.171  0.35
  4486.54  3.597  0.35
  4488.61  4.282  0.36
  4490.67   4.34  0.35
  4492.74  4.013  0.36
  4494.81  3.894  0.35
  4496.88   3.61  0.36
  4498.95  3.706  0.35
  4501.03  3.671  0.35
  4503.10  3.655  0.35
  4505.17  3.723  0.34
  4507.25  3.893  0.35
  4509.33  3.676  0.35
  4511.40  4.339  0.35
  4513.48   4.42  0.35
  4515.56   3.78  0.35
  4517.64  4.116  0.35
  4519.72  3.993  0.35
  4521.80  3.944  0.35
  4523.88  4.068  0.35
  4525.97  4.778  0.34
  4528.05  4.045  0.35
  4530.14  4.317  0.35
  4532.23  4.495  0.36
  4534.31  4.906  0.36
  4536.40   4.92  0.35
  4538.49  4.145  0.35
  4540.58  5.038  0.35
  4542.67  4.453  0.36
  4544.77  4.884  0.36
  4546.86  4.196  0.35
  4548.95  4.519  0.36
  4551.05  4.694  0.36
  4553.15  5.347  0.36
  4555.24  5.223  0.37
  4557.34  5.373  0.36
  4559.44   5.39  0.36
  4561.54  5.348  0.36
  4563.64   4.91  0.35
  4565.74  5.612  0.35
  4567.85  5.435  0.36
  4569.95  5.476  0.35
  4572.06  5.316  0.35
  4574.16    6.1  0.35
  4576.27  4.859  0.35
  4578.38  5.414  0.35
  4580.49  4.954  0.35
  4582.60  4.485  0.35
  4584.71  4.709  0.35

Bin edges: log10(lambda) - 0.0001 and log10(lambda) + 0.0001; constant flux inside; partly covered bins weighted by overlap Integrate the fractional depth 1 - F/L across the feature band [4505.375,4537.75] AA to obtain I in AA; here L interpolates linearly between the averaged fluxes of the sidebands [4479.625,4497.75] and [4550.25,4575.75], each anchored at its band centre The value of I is 1.6 AA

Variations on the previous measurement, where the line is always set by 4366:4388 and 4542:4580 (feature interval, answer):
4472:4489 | 3.01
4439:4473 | 4.04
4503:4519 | 2.34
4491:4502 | 1.68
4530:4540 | 0.58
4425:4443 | 3.05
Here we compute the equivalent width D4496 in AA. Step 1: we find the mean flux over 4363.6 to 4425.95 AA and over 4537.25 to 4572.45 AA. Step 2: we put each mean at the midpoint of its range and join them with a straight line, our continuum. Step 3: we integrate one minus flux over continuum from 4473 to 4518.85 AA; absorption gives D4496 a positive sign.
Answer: 6.50 AA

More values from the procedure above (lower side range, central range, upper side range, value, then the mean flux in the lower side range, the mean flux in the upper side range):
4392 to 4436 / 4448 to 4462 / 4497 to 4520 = 0.0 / 3.41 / 3.89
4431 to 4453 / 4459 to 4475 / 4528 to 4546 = -0.1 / 3.33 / 4.6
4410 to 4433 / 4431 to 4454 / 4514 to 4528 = 1.9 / 3.52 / 4.12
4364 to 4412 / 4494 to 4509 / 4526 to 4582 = 2.5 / 3.36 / 4.97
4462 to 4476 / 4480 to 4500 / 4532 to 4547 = 1.5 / 3.76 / 4.66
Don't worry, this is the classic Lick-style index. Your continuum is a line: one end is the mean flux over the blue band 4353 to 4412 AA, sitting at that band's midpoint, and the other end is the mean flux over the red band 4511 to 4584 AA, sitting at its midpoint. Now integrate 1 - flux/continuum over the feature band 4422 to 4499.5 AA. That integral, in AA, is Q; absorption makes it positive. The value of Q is 9.1 AA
